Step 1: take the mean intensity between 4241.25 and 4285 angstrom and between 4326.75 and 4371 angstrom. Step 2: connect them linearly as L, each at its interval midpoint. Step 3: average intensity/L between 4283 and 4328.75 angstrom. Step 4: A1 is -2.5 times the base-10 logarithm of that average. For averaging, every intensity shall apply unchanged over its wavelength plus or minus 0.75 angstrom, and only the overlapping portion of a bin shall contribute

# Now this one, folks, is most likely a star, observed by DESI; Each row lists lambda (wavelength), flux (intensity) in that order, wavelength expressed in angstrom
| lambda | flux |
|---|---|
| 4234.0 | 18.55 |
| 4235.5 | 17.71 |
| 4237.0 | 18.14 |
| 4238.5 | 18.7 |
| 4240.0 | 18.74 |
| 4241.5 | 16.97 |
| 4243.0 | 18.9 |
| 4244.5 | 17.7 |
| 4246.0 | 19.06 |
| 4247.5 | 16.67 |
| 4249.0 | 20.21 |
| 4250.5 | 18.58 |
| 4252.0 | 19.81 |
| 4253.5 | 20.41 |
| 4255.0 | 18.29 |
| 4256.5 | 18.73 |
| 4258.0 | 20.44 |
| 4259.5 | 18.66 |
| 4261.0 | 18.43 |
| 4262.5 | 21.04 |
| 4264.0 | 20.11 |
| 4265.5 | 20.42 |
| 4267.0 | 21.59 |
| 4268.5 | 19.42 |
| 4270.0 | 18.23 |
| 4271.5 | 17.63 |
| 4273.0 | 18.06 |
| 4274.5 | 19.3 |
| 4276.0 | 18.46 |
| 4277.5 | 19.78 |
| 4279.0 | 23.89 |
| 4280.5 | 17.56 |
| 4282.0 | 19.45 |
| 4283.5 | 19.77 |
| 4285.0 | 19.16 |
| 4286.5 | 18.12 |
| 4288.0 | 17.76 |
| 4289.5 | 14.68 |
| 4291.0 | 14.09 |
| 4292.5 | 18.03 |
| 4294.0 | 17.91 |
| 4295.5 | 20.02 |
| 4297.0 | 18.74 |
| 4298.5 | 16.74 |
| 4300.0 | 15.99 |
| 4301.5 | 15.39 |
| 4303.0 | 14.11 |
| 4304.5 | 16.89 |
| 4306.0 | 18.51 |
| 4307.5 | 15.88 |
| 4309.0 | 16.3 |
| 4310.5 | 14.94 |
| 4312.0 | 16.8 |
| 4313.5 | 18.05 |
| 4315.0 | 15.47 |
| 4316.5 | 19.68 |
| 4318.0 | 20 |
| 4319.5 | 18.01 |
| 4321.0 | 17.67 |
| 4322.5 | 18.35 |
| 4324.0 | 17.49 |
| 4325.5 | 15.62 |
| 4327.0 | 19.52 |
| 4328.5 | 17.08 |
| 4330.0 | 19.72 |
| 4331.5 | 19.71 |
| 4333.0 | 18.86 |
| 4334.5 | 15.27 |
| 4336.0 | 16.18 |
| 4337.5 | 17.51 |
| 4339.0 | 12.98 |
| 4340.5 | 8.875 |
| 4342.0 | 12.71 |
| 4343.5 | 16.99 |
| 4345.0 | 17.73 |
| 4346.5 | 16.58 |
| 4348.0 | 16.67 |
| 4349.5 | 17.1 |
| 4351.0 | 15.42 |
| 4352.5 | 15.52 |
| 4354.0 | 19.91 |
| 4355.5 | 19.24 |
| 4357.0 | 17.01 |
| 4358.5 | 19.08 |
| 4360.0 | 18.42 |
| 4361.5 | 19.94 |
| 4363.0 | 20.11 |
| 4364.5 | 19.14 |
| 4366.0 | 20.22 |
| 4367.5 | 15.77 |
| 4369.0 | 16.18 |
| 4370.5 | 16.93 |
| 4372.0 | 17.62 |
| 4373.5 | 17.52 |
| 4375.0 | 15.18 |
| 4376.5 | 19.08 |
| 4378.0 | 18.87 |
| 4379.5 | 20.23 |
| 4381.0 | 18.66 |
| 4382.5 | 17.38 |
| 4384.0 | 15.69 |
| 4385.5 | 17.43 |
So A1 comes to 0.06 mag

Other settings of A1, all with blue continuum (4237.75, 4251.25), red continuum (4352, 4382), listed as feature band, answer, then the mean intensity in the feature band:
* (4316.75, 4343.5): 0.09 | 16.9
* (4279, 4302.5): 0.04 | 17.7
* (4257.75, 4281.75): -0.07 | 19.5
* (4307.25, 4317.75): 0.09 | 16.9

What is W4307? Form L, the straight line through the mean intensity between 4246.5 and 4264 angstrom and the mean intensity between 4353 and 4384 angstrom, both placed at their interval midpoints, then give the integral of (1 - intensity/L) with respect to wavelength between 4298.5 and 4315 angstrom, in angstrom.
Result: 2.2 angstrom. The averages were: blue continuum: 19.2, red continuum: 18.2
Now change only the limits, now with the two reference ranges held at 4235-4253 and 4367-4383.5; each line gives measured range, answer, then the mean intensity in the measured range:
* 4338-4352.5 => 2.21 angstrom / 15.1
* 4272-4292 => -0.26 angstrom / 18.5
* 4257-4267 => -0.87 angstrom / 20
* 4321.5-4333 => -0.22 angstrom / 18.2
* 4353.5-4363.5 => -0.77 angstrom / 19.1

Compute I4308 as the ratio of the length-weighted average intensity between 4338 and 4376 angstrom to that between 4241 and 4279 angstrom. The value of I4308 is 0.9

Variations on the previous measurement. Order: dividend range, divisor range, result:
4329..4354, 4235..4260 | 0.87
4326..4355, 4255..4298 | 0.88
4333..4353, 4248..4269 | 0.79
